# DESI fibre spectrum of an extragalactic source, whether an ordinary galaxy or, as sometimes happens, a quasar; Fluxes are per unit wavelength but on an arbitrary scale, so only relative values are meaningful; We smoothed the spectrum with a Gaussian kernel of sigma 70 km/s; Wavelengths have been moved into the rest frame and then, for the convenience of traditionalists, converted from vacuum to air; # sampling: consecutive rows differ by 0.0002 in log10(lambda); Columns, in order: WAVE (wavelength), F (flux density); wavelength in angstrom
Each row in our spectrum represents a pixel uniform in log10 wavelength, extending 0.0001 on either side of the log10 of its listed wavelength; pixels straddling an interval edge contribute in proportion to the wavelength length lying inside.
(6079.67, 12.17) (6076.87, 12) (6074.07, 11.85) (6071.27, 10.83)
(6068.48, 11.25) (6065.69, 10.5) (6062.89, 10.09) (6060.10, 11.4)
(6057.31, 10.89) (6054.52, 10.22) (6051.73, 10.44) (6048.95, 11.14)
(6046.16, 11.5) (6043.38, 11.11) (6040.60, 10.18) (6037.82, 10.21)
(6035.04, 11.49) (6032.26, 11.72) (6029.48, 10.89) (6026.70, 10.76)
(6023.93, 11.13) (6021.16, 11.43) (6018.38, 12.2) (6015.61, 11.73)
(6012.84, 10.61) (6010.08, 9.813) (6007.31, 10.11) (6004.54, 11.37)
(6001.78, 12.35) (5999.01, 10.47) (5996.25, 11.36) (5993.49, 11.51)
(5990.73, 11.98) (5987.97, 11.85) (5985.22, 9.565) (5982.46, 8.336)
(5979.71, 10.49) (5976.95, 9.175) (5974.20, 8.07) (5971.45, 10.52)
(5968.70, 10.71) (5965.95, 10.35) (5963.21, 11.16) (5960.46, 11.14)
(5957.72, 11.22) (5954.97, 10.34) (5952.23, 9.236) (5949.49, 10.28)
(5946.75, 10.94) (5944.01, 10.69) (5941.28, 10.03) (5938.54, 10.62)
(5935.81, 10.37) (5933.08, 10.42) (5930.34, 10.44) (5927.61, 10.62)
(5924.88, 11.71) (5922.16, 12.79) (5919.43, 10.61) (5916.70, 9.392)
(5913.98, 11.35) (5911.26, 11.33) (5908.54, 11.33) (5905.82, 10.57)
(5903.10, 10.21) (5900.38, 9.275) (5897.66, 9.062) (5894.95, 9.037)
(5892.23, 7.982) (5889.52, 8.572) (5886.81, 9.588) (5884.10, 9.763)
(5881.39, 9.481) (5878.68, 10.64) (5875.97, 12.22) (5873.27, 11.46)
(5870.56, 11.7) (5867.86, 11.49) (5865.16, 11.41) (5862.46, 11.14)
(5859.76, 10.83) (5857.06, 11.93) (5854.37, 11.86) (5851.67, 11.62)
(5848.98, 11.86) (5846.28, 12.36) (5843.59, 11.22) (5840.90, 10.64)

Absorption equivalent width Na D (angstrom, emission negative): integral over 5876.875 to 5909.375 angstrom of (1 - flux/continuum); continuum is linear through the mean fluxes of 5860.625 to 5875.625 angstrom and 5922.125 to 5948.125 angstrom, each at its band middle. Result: 4.6 angstrom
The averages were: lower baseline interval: 11.5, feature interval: 9.63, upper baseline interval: 10.8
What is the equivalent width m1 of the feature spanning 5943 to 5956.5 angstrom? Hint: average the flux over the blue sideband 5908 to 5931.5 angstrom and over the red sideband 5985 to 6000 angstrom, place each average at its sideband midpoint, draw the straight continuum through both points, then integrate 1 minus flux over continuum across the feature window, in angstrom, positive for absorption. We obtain 1.0 angstrom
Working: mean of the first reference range 11.1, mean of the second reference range 11.3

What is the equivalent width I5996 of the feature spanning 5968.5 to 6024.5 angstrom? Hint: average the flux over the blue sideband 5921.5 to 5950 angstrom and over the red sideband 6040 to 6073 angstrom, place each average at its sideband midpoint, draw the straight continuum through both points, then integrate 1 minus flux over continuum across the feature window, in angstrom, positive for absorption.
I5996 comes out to 0.5 angstrom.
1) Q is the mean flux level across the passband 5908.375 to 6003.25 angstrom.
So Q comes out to 10.6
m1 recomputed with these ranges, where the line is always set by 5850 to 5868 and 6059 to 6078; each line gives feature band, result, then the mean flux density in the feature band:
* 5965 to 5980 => 1.9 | 9.82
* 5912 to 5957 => 2.8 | 10.6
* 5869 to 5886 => 0.9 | 10.8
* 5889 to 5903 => 3.0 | 8.92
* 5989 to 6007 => -0.3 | 11.4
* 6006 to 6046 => 0.8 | 11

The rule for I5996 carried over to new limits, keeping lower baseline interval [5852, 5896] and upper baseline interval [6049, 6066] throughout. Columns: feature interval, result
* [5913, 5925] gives -0.6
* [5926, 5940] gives 0.1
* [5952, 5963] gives -0.1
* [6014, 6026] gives -1.0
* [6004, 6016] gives 0.0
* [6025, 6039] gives -0.5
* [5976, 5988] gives 1.1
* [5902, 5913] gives -0.3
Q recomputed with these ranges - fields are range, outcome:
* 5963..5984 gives 9.78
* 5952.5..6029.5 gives 10.7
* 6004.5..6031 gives 11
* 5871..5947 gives 10.4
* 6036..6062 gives 10.8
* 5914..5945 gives 10.7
